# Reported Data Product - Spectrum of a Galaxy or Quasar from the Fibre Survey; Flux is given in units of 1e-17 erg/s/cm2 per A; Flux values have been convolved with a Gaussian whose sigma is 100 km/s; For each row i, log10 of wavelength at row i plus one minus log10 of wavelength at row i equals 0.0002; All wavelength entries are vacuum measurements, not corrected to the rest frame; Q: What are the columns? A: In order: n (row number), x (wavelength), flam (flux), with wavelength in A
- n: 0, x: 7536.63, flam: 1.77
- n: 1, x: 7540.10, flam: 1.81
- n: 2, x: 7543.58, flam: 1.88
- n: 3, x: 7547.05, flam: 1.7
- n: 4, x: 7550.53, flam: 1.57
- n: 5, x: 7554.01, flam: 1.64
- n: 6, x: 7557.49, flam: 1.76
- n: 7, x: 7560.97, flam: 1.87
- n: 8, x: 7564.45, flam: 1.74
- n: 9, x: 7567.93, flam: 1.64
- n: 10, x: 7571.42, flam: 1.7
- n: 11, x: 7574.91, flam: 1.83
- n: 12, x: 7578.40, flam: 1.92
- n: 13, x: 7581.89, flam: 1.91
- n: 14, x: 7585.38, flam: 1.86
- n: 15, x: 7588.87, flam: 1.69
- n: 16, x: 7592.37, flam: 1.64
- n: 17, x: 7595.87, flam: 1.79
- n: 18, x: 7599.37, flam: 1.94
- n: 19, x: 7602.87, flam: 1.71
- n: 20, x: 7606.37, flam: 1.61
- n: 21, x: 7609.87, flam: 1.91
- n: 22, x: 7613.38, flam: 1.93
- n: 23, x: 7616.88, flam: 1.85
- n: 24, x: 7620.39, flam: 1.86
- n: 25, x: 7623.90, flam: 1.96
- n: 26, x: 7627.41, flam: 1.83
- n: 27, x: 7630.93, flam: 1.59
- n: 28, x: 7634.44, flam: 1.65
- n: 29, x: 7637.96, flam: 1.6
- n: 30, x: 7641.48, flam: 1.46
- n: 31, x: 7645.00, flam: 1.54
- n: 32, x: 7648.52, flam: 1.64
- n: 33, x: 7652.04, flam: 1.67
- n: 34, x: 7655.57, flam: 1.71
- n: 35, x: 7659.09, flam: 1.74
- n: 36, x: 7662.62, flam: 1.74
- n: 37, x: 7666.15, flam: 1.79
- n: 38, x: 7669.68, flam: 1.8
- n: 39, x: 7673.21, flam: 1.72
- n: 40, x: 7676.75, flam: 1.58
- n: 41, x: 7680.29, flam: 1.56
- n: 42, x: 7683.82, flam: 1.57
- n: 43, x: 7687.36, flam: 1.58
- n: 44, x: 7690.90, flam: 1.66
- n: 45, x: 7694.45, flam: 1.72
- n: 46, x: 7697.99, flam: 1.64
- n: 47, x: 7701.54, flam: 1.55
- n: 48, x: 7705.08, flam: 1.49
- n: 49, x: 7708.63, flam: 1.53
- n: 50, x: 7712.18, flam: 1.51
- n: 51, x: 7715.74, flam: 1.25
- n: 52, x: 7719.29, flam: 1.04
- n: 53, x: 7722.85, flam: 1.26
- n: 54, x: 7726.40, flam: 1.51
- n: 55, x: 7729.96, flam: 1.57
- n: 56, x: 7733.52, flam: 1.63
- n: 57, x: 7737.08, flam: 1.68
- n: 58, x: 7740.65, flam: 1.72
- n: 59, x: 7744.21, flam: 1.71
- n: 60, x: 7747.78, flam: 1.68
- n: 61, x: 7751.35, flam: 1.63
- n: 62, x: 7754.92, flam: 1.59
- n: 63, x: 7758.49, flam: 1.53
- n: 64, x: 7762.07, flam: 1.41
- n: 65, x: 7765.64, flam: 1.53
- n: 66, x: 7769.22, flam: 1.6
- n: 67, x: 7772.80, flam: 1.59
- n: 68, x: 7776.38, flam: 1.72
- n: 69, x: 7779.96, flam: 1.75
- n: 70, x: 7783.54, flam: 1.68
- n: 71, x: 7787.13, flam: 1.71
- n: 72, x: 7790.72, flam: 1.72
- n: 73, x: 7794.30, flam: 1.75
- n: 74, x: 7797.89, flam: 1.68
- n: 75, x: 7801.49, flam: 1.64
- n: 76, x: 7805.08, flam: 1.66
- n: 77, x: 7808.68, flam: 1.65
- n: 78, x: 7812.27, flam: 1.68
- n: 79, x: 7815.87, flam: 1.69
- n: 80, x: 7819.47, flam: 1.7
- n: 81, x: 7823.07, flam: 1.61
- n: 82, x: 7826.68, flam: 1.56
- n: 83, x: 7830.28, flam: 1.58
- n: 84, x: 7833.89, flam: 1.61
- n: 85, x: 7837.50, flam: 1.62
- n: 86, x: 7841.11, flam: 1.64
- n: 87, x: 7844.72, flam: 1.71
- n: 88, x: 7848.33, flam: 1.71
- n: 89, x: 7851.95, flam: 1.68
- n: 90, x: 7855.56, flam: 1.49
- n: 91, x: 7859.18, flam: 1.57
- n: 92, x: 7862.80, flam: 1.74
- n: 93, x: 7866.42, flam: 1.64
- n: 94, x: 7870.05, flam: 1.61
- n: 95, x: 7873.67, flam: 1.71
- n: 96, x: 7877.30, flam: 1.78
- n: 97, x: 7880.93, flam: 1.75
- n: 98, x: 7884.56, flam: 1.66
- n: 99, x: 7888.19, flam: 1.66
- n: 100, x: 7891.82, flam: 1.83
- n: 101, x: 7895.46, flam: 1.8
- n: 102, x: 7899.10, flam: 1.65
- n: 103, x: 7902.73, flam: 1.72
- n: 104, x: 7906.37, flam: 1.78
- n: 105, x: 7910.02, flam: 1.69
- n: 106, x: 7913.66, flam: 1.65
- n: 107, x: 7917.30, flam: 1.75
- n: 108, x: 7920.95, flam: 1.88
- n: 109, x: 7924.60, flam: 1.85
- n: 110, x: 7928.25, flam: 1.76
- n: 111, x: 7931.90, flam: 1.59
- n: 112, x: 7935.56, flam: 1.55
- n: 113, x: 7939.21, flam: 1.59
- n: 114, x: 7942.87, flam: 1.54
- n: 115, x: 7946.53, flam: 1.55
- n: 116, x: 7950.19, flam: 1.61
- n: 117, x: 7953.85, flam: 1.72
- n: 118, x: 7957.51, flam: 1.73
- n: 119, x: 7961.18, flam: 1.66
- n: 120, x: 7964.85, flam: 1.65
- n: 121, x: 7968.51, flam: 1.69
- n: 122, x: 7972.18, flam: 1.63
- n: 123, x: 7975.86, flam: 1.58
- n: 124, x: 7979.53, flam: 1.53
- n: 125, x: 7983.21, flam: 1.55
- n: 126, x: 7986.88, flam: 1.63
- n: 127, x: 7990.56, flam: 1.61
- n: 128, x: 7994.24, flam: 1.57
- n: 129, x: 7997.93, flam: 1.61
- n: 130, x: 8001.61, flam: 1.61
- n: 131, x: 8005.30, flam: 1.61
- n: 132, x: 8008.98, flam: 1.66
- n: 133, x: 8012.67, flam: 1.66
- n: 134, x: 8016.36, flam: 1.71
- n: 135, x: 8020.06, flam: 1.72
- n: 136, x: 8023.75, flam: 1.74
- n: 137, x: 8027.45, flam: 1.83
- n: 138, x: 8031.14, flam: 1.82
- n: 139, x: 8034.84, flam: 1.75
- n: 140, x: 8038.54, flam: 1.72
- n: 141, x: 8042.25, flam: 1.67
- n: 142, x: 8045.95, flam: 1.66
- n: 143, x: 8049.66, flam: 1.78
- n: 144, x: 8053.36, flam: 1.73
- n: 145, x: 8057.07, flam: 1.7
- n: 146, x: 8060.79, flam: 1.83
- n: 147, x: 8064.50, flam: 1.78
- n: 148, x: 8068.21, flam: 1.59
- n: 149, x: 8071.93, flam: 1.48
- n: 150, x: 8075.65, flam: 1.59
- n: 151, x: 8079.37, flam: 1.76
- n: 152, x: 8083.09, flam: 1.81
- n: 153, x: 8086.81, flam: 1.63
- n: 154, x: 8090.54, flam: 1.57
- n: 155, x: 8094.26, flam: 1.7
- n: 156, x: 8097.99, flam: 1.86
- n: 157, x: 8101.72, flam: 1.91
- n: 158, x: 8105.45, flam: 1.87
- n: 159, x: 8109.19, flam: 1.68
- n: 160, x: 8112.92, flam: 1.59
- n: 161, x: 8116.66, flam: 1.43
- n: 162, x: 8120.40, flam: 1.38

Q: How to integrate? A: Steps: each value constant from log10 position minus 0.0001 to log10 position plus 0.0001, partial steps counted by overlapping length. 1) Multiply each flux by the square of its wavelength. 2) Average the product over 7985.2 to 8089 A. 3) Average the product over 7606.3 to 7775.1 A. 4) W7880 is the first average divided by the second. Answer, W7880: 1.14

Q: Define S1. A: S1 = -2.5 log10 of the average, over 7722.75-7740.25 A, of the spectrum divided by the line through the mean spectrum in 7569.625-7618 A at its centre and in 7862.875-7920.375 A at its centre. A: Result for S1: 0.126 mag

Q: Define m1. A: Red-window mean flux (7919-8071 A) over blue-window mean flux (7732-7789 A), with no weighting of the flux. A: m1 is 1.02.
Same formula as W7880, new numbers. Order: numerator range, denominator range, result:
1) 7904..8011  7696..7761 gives 1.14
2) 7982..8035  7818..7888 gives 1.05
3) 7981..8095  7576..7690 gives 1.08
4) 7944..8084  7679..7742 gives 1.18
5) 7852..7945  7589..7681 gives 1.05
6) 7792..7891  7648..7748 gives 1.08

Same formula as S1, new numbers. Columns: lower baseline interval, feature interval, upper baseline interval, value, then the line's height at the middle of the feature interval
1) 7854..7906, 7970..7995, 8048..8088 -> 0.07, 1.7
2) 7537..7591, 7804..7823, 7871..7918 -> 0.04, 1.73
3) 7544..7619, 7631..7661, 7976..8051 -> 0.09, 1.76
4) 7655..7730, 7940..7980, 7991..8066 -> 0.03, 1.68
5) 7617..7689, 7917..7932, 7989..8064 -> -0.06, 1.7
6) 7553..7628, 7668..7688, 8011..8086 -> 0.09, 1.78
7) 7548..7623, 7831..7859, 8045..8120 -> 0.07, 1.73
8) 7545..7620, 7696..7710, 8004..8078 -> 0.13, 1.76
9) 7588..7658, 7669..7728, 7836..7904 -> 0.13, 1.72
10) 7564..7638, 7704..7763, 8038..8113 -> 0.16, 1.76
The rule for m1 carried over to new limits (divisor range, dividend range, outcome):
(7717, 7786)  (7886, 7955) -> 1.08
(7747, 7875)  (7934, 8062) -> 1.01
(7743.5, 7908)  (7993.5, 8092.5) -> 1.02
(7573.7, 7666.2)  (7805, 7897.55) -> 0.95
